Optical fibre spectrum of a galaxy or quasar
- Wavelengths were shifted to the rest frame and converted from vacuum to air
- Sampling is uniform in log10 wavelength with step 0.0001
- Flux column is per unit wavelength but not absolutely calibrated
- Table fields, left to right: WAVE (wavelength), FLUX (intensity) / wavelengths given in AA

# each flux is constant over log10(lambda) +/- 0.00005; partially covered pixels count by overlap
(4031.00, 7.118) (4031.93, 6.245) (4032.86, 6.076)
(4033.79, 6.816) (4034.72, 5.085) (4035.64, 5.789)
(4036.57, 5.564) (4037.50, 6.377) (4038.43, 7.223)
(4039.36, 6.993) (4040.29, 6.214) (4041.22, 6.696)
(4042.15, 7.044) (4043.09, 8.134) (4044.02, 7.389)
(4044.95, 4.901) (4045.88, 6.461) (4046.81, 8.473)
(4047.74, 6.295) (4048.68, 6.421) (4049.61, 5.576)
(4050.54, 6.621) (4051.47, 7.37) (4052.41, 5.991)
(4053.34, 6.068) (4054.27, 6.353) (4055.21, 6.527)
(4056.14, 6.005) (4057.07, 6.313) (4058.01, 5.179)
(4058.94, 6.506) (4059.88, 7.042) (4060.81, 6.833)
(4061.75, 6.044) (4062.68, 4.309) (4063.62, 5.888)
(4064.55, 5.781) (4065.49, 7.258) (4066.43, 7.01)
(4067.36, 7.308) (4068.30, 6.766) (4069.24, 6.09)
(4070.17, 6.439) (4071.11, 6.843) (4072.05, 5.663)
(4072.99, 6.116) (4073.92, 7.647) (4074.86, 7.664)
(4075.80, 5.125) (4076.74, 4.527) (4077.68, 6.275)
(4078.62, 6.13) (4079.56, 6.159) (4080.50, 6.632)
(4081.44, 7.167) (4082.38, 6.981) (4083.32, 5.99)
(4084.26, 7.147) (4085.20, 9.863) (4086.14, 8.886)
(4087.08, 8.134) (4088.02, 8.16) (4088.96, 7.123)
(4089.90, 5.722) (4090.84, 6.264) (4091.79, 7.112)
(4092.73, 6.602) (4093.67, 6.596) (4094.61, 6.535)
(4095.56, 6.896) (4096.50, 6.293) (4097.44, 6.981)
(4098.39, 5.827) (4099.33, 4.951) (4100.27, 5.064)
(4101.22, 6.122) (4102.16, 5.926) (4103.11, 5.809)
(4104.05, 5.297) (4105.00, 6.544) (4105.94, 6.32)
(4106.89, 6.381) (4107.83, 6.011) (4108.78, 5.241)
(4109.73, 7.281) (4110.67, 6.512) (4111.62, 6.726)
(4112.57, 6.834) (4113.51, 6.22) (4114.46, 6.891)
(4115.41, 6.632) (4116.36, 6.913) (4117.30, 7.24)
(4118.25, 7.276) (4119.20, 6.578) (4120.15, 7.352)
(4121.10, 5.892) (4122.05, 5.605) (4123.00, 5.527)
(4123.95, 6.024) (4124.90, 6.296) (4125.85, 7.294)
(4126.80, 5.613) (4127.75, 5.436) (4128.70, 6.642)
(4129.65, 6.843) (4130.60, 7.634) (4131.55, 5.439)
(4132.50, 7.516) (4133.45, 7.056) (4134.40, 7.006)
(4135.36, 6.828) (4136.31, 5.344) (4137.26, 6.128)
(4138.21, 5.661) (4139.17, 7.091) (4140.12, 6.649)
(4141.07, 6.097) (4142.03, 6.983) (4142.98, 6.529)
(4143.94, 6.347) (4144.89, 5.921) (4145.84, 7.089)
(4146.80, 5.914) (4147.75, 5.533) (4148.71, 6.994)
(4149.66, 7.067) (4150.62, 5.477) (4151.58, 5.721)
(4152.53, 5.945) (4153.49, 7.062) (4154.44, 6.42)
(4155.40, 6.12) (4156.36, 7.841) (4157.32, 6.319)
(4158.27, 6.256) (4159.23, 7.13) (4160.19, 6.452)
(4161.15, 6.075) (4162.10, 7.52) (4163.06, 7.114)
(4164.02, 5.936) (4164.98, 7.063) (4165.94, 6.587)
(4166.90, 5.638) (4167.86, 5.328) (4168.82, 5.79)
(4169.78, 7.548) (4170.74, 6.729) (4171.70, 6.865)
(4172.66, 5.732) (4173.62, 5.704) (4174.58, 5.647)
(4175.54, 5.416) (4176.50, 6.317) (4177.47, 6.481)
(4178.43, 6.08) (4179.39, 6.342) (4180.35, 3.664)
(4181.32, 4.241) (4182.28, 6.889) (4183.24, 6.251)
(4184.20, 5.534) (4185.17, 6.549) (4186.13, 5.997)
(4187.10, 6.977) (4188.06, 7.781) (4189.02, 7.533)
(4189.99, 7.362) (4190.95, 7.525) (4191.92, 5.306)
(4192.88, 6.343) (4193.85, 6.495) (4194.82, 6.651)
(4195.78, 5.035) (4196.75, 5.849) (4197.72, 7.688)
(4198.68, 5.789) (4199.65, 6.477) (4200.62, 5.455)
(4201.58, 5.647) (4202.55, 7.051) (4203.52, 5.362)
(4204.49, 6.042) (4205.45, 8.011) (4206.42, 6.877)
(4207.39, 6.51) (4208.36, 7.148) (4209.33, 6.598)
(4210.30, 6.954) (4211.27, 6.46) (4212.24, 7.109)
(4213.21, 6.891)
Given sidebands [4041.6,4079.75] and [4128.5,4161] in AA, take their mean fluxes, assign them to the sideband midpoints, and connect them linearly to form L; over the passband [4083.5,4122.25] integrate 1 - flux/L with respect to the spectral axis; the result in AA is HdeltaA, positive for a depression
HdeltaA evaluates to -1.08 AA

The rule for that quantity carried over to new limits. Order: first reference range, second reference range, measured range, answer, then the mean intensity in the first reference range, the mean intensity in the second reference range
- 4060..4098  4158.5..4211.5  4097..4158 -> 1.5 AA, 6.68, 6.35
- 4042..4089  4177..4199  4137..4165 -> -0.4 AA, 6.63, 6.28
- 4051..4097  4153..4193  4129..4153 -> 0.0 AA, 6.6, 6.37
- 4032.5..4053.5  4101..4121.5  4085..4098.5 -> -1.3 AA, 6.51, 6.46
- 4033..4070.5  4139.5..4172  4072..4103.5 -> -0.8 AA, 6.43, 6.47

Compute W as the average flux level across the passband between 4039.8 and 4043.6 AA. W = 7.01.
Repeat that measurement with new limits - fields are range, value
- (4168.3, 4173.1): 6.53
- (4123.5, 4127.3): 6.3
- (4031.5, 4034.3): 6.35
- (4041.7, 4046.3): 6.78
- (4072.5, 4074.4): 6.89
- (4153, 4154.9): 6.75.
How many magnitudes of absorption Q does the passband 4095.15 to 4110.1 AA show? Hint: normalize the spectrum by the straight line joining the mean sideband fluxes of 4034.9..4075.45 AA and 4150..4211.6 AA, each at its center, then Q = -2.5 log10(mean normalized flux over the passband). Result 0.07 mag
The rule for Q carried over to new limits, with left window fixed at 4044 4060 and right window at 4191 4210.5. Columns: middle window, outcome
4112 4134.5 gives -0.032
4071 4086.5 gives -0.059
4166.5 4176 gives 0.058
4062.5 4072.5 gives 0.003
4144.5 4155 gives 0.015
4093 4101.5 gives 0.039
